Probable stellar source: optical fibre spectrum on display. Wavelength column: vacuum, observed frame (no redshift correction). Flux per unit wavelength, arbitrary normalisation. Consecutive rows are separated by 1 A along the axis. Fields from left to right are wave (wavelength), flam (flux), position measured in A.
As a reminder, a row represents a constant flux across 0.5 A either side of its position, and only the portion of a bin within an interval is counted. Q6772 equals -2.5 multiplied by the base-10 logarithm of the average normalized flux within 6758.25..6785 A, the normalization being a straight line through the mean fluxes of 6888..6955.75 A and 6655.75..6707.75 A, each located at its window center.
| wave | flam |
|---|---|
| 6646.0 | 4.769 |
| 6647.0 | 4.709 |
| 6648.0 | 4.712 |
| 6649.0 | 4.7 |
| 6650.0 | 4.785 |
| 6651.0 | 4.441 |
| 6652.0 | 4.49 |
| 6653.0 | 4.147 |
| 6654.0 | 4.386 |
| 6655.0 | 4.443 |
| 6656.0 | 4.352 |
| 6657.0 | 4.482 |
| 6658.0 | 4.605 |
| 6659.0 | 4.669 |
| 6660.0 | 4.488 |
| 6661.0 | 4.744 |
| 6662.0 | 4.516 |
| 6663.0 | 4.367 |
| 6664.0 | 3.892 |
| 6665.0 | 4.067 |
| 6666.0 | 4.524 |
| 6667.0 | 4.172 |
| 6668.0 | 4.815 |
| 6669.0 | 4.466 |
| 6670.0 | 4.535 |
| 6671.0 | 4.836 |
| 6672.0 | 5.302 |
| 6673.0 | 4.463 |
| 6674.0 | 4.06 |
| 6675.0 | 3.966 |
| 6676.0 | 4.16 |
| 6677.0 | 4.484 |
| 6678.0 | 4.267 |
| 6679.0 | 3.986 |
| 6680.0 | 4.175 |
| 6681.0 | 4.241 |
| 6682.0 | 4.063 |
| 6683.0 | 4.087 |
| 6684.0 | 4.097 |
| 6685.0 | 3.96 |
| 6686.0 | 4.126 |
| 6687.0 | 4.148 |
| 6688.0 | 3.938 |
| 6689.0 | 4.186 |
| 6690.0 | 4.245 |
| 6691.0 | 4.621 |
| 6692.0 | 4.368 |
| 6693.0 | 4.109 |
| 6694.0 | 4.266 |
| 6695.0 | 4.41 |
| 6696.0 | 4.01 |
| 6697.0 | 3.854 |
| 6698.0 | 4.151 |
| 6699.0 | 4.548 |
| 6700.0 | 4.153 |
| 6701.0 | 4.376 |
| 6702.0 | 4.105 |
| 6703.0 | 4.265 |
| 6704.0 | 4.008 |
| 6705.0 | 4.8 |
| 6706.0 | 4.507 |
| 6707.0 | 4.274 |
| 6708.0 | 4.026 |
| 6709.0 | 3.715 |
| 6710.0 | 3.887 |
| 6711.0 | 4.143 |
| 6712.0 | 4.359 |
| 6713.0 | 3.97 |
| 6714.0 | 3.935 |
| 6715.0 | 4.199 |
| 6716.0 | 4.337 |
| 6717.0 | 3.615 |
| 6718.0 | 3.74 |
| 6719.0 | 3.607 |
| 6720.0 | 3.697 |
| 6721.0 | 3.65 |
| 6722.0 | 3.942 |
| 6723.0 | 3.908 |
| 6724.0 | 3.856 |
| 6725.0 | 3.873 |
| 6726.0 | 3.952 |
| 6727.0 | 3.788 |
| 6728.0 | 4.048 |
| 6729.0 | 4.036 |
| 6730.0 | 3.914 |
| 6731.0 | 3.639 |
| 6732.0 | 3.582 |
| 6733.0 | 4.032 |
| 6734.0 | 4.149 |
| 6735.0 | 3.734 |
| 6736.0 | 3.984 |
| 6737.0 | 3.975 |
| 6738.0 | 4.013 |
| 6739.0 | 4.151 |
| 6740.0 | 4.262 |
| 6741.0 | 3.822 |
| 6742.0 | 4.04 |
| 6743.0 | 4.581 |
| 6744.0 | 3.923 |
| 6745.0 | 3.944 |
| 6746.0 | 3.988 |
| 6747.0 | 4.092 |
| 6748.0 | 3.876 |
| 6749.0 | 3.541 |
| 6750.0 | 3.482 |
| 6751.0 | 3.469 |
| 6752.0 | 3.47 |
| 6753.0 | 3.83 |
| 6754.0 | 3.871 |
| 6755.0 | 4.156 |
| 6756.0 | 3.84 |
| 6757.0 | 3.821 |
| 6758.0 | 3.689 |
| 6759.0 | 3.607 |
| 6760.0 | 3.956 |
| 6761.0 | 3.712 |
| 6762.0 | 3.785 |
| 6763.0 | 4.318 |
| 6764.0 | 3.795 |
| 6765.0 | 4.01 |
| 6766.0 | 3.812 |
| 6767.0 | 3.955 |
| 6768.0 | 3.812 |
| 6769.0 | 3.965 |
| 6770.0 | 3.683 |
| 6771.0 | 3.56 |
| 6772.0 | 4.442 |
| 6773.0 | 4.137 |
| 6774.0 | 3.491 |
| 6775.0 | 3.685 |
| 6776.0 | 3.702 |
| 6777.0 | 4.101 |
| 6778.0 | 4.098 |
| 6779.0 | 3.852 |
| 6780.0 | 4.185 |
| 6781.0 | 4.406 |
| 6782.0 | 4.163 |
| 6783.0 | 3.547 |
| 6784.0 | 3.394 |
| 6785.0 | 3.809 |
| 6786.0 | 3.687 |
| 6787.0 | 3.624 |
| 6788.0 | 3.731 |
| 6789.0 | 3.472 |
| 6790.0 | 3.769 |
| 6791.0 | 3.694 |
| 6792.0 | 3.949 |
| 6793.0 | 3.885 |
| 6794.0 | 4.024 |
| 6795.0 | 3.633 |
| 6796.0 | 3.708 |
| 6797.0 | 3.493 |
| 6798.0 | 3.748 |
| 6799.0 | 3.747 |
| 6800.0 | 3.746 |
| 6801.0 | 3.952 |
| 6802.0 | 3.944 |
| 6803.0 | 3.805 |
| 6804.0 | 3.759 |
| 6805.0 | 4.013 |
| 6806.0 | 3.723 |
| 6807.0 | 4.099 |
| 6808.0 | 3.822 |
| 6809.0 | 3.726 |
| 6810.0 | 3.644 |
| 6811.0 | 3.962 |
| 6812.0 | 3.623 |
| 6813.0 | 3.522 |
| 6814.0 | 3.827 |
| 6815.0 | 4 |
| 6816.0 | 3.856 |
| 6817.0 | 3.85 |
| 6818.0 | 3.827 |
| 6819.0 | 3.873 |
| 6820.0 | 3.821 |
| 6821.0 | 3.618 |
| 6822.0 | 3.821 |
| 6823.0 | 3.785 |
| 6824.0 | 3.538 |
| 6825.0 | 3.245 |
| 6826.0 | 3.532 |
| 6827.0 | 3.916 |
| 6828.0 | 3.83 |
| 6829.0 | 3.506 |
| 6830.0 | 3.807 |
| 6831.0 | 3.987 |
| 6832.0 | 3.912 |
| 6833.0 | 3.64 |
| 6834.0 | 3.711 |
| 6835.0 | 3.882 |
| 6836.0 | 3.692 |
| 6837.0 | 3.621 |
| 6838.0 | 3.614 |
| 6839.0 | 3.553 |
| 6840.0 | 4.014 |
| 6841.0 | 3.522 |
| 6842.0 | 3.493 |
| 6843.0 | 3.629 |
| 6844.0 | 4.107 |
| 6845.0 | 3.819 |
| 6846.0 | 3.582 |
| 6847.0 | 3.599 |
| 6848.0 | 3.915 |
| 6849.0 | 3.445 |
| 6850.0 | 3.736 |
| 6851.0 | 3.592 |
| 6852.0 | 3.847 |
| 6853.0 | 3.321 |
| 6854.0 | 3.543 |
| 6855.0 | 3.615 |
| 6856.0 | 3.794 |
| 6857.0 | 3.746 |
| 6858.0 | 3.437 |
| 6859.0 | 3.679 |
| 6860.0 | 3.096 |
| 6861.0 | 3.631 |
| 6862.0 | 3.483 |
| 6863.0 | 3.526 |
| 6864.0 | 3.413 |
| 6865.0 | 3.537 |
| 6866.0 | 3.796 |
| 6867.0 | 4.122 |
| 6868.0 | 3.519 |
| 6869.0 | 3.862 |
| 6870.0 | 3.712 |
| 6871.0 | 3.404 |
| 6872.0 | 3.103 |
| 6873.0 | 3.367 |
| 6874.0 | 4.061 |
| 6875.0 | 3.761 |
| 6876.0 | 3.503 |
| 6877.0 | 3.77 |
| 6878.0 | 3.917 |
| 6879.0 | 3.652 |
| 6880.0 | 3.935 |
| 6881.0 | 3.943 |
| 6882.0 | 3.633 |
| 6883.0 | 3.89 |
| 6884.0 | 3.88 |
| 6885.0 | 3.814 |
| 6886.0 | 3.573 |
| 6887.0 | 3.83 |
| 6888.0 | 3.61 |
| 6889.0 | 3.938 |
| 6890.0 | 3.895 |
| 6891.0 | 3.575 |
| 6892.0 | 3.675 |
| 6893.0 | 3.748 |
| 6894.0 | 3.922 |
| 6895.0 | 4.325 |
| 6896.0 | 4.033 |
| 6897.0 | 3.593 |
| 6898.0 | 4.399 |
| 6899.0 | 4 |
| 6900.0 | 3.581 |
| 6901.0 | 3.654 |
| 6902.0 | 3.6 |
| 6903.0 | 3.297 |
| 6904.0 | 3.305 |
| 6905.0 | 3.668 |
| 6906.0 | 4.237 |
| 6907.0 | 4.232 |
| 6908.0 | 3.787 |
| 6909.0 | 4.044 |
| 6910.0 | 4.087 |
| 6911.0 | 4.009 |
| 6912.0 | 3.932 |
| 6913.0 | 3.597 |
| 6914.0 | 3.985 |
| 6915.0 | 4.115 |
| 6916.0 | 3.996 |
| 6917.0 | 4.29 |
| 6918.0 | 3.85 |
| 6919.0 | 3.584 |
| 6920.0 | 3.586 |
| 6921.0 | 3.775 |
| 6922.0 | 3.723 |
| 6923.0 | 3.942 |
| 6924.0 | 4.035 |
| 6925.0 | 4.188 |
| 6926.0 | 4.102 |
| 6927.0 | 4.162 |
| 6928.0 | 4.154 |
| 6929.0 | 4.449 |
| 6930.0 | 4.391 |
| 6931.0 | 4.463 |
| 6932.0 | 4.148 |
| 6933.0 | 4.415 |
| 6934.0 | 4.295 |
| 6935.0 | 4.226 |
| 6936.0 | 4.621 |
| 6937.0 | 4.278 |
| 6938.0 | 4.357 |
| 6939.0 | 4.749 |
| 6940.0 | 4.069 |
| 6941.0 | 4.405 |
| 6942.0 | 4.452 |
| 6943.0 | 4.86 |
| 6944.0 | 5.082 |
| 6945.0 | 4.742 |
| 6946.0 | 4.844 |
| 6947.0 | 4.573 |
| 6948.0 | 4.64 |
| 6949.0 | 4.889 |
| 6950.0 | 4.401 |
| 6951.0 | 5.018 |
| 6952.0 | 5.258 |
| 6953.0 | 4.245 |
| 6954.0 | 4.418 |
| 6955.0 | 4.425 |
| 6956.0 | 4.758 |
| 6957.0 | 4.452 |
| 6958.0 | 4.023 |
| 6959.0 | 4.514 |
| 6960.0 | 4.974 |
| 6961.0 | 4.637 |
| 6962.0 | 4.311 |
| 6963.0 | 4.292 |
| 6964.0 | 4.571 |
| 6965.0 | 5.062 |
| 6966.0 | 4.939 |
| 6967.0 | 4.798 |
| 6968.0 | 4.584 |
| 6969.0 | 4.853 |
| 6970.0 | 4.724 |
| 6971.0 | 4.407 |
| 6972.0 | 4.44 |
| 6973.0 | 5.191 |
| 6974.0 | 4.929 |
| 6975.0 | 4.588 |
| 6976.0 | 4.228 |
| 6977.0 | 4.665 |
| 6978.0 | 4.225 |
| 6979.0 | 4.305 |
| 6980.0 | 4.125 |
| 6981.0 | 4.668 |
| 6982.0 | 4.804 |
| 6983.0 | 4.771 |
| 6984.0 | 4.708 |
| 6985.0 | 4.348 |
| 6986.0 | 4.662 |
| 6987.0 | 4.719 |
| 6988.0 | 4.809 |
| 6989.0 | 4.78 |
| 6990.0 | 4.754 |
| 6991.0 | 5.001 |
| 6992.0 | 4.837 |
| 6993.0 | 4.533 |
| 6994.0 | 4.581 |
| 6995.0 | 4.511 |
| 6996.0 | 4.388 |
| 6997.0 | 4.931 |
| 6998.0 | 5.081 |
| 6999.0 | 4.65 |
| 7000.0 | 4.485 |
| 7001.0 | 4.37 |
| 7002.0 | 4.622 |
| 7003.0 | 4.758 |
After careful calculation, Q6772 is 0.10 mag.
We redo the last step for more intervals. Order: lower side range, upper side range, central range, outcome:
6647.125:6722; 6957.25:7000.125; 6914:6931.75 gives 0.131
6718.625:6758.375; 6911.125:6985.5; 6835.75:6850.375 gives 0.129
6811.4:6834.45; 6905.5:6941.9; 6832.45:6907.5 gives 0.060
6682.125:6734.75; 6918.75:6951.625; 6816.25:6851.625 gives 0.140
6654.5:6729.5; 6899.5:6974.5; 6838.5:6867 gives 0.177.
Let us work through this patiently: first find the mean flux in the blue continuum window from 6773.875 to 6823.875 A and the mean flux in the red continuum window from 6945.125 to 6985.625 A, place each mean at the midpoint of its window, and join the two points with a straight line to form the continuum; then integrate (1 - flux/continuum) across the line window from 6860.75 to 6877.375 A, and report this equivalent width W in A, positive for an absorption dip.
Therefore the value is 2.1 A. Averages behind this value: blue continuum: 3.8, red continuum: 4.62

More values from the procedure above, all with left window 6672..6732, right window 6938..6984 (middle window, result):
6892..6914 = 3.1 A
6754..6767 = 1.0 A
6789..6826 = 4.6 A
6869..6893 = 4.0 A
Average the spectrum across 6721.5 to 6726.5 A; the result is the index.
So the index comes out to 3.91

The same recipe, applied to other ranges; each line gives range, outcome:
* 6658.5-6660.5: 4.58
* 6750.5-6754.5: 3.66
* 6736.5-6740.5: 4.1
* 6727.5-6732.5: 3.84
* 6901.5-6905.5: 3.47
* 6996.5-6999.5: 4.89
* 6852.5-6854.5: 3.43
